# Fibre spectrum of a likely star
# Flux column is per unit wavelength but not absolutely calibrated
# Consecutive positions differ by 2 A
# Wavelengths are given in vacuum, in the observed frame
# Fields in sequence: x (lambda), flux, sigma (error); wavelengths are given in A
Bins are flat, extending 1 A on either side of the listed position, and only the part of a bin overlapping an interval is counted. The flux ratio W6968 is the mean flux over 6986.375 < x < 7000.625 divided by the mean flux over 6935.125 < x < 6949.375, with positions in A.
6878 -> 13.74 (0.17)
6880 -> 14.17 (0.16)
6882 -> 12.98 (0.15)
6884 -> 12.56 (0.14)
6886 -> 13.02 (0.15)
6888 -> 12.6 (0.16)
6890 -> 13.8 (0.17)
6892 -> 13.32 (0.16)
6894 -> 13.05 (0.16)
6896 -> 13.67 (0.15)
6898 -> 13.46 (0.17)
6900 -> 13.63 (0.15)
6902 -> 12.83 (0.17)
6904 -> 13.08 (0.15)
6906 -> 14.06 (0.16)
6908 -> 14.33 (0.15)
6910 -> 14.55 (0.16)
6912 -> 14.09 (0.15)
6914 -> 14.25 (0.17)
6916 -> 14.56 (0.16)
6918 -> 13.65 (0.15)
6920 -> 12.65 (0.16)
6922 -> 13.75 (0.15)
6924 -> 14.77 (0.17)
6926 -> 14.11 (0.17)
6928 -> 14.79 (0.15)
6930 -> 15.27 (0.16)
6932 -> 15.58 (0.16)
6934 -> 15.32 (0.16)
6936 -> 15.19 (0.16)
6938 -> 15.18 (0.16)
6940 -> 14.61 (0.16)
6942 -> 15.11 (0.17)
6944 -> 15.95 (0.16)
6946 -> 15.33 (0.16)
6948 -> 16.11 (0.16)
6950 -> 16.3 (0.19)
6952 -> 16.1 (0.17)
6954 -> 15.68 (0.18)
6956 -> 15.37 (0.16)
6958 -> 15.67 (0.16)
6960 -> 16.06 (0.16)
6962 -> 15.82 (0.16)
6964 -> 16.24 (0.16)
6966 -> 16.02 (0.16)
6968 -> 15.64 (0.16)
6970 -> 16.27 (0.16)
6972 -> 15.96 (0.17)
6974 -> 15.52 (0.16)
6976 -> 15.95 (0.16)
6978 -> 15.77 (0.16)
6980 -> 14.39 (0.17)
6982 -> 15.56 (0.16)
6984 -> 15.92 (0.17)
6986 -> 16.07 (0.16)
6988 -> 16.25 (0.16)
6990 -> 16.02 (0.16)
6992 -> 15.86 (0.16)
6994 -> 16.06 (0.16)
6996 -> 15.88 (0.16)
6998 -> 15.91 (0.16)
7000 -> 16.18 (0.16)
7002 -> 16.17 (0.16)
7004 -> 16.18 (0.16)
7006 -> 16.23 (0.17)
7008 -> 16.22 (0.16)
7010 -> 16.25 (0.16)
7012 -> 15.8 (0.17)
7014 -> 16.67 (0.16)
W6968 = 1.04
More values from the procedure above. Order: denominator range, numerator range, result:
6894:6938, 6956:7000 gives 1.12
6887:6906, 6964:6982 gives 1.18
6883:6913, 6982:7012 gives 1.19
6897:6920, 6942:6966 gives 1.15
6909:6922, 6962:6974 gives 1.15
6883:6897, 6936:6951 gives 1.18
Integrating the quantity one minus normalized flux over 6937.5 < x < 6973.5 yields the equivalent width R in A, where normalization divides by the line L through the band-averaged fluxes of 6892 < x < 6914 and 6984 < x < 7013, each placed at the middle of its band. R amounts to -1.8 A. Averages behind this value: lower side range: 13.7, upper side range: 16.1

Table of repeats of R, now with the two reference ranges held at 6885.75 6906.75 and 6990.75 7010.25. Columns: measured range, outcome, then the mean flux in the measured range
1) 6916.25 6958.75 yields -1.87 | 15.1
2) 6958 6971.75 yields -0.76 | 16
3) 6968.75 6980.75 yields -0.21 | 15.7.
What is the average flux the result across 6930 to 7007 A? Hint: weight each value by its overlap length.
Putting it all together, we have 15.8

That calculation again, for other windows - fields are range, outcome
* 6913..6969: 15.2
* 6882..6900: 13.2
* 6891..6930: 13.9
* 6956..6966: 15.9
